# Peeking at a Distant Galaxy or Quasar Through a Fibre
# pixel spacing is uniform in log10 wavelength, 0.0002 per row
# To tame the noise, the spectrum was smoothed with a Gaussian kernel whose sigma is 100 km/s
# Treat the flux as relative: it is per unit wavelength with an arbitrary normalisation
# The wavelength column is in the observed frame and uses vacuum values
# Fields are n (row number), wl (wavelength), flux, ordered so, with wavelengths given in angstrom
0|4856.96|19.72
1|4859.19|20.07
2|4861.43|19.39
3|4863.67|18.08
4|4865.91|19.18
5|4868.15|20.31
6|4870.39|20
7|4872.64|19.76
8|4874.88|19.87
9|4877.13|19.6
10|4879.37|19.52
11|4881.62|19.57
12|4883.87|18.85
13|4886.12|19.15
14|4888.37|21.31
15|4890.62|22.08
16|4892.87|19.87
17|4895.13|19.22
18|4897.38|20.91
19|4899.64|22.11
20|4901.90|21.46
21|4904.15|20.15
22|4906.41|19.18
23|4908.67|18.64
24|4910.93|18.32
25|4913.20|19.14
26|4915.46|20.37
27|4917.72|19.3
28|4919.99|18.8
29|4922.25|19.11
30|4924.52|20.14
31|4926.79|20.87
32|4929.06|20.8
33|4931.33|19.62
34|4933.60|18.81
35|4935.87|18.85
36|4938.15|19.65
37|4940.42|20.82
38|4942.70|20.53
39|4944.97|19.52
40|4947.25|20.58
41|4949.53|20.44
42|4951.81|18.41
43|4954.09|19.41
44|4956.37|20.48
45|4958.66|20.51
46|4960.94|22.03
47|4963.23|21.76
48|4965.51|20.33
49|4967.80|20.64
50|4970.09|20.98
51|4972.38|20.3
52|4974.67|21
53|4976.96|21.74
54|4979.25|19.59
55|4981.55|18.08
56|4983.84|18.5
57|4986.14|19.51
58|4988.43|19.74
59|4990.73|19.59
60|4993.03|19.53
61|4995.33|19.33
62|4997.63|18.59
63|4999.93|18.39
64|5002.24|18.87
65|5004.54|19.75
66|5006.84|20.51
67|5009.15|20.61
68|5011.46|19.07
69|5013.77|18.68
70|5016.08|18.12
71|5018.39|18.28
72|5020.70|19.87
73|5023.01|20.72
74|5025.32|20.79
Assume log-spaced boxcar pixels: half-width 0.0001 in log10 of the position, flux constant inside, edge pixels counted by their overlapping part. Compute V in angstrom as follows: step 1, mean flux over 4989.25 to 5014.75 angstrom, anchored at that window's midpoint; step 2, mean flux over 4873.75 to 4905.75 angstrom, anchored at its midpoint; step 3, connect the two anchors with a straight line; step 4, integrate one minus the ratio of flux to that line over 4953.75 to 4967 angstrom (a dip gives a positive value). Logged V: -0.8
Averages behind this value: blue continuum 20.3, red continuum 19.4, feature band 20.8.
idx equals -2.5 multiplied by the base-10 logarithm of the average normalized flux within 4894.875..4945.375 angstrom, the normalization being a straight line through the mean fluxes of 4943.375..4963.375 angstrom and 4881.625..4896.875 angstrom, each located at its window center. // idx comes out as 0.02 mag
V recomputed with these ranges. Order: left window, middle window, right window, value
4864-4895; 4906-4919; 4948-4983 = 0.6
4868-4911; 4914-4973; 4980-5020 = -1.6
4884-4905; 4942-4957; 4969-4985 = 0.3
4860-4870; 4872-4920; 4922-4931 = -0.2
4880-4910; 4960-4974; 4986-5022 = -1.0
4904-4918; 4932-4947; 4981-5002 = -0.5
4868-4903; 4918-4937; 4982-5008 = 0.2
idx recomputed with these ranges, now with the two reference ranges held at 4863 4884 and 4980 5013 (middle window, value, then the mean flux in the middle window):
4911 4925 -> 0.005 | 19.4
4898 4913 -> -0.026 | 19.9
